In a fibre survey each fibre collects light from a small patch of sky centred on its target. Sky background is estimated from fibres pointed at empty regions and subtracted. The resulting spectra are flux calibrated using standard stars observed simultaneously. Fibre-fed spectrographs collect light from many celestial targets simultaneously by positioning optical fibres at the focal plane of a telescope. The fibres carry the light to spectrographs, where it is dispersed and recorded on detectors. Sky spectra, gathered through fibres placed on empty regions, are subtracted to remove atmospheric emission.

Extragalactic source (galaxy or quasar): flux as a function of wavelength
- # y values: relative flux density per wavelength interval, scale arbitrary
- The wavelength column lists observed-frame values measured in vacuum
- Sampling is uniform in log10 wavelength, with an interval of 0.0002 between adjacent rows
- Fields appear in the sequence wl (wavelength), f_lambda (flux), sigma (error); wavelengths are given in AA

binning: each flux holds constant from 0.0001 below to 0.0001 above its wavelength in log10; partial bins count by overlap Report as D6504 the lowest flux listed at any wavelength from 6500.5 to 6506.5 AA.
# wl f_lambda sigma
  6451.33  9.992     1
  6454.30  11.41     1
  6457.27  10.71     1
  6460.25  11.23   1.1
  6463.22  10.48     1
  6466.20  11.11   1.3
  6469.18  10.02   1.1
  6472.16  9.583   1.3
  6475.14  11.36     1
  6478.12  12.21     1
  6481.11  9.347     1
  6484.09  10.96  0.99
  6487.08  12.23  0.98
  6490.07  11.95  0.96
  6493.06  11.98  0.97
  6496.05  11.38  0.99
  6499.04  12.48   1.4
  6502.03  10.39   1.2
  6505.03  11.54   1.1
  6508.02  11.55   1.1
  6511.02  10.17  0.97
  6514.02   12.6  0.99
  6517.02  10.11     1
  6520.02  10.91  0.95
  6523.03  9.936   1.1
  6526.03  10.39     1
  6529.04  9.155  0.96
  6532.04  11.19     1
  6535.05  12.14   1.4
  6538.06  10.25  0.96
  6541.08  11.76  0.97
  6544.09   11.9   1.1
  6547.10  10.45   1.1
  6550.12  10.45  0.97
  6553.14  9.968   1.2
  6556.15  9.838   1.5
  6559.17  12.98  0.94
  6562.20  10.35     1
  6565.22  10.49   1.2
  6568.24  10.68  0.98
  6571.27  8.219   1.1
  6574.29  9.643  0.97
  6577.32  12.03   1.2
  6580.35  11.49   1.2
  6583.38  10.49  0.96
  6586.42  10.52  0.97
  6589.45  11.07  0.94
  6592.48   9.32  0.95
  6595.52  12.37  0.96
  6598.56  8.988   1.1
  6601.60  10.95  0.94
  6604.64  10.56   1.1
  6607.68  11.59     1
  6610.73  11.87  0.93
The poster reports 10.39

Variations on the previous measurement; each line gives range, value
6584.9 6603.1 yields 8.988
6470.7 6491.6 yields 9.347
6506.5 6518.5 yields 10.11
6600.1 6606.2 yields 10.56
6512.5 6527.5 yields 9.936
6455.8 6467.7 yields 10.48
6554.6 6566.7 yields 9.838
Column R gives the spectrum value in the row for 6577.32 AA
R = 12.03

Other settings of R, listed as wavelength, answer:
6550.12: 10.45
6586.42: 10.52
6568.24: 10.68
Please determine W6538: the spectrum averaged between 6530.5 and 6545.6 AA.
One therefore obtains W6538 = 11.4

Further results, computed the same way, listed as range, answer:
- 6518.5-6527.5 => 10.4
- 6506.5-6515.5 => 11.4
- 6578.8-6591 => 10.9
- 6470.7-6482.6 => 10.6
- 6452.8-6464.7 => 11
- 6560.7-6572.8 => 9.94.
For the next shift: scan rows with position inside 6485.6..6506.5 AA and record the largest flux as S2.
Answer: 12.48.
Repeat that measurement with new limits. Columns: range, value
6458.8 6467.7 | 11.23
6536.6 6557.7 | 11.9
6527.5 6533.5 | 11.19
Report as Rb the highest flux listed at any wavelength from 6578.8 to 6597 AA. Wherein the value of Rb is 12.37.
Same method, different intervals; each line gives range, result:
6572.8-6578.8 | 12.03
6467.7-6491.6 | 12.23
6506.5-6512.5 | 11.55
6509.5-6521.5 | 12.6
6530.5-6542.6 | 12.14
